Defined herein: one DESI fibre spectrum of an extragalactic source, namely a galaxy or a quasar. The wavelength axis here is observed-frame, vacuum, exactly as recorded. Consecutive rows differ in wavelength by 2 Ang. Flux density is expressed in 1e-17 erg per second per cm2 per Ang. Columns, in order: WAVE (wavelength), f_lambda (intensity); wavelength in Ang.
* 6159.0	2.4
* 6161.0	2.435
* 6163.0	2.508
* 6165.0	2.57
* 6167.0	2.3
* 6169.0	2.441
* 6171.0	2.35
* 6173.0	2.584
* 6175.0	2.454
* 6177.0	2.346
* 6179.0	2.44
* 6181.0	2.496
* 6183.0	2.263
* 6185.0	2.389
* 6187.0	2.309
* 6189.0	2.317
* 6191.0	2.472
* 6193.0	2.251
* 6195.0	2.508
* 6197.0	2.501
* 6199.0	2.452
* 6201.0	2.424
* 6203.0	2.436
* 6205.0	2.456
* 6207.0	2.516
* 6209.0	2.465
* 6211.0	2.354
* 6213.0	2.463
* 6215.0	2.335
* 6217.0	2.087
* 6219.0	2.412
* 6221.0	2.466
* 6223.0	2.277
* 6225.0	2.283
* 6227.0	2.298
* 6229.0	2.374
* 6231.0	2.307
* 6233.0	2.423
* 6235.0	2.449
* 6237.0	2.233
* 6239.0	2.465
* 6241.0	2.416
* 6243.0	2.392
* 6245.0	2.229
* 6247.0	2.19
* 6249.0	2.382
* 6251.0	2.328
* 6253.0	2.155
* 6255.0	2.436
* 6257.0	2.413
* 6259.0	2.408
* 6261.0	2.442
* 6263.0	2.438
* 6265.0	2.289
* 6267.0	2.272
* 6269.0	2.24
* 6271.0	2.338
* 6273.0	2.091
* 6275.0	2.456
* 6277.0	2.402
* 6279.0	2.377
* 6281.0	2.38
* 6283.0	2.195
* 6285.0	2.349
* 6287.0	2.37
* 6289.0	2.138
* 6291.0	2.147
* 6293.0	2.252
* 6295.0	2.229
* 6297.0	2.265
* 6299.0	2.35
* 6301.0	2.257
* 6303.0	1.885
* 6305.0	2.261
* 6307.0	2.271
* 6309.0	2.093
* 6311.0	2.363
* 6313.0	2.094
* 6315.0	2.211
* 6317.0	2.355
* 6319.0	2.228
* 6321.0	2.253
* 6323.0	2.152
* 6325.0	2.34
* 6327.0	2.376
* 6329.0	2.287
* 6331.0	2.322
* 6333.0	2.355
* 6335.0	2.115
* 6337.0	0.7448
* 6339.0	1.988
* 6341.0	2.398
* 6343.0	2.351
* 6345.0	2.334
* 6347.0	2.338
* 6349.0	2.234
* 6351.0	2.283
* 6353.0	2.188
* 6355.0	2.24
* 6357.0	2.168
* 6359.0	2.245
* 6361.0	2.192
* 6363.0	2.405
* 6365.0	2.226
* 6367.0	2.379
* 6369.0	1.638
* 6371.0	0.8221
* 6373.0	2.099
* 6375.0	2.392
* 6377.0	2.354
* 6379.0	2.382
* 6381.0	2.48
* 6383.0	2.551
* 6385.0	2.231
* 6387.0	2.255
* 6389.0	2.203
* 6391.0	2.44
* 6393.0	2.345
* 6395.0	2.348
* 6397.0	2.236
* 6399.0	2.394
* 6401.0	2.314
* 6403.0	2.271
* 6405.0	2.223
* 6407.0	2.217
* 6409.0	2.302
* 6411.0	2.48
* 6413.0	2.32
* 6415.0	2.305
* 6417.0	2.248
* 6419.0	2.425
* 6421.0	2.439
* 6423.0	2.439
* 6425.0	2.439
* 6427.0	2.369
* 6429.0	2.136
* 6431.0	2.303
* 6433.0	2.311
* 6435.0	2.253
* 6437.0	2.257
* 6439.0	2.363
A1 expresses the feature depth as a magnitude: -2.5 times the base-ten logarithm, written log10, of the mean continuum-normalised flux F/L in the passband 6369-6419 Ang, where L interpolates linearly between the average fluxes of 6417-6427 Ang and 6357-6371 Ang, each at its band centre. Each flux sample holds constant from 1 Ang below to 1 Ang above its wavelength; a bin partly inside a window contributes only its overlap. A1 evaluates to 0.00 mag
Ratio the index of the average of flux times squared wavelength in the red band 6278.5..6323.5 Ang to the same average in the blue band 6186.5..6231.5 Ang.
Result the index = 0.97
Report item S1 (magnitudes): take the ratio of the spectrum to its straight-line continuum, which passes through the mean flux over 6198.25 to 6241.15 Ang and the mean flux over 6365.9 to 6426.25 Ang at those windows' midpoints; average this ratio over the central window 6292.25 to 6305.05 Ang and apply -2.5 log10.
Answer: 0.06 mag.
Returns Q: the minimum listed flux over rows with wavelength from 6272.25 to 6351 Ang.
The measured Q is 0.7448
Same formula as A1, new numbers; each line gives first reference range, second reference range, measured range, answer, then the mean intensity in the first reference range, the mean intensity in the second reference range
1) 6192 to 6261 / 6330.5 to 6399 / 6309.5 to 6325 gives 0.01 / 2.37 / 2.19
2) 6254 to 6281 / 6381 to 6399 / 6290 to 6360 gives 0.07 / 2.35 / 2.34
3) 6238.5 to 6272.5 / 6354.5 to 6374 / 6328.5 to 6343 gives 0.04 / 2.34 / 2.04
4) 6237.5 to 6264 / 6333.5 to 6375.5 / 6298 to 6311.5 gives 0.00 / 2.36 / 2.08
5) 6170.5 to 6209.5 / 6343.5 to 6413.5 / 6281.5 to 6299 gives 0.04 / 2.42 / 2.24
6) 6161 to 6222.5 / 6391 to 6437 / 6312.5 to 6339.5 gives 0.11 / 2.41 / 2.32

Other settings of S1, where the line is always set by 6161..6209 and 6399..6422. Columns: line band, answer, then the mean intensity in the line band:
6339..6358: 0.04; 2.27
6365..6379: 0.17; 2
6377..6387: -0.02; 2.39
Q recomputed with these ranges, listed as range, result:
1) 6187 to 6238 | 2.087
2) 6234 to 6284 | 2.091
